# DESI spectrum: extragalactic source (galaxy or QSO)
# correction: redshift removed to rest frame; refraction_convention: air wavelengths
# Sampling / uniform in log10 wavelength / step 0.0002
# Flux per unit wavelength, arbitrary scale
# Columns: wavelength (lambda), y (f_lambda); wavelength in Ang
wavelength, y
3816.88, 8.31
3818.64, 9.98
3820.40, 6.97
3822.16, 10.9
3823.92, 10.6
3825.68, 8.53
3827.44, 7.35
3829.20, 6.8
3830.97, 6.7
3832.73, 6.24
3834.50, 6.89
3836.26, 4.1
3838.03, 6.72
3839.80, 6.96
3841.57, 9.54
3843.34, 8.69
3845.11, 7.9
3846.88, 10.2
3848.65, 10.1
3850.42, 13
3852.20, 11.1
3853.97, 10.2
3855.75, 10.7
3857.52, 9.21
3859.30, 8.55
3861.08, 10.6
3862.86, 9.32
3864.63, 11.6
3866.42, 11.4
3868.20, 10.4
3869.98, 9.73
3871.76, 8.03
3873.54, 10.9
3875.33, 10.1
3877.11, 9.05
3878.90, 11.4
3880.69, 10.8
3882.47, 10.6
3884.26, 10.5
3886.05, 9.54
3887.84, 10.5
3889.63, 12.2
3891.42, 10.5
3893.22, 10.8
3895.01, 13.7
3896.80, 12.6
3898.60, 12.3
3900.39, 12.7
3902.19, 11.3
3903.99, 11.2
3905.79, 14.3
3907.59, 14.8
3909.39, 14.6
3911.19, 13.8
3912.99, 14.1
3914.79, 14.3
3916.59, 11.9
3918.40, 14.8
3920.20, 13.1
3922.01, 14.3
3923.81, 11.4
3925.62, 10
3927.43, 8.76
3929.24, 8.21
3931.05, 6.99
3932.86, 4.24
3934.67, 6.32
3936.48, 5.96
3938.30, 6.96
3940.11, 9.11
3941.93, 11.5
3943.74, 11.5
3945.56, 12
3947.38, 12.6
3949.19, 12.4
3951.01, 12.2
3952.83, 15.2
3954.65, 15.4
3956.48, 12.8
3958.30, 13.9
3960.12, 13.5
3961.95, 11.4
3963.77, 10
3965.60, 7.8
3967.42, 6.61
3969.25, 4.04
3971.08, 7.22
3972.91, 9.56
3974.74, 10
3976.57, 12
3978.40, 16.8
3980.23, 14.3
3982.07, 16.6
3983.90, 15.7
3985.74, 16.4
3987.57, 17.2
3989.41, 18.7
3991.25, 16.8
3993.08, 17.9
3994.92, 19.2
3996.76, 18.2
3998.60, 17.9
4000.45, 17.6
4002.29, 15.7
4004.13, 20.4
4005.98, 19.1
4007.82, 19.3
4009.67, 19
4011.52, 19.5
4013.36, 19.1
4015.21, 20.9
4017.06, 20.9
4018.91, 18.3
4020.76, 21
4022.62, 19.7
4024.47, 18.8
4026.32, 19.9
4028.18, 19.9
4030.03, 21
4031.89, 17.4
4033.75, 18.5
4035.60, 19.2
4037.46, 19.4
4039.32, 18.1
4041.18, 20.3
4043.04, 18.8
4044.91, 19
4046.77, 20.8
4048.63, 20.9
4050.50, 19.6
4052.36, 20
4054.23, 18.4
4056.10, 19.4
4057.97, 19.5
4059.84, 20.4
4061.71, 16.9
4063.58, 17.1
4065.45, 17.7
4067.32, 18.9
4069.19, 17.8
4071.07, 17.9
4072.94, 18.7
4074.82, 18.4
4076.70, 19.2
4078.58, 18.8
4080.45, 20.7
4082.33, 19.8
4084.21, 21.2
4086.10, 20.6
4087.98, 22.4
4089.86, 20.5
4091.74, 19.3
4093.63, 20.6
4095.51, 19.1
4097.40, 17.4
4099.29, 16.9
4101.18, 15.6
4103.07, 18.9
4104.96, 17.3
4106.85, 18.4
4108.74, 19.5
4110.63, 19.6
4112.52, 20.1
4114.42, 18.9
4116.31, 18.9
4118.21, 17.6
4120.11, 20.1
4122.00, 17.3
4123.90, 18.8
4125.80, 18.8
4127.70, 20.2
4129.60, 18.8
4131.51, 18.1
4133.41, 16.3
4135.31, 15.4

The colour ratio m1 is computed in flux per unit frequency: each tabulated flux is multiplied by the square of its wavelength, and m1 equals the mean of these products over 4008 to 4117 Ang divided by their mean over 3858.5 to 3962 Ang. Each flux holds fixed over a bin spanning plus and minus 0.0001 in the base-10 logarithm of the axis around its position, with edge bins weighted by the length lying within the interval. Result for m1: 1.8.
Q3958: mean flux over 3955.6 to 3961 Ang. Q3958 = 13.4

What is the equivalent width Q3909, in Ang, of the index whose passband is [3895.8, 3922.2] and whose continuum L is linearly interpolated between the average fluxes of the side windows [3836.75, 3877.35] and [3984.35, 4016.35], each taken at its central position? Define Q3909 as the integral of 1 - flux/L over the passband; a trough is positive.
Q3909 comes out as -1.0 Ang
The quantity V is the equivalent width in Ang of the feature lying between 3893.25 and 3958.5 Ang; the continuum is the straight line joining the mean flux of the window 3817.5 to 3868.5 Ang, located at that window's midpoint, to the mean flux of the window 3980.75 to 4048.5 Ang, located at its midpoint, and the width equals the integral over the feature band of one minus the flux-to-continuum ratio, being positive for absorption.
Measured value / 9.2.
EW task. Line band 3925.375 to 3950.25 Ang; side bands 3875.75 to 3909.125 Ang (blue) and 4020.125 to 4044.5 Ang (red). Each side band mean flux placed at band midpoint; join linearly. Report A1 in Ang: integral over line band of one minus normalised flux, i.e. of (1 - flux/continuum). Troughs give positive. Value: 9.1 Ang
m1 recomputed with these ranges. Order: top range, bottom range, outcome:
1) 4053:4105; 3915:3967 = 1.87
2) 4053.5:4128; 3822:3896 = 2.22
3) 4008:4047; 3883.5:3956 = 1.79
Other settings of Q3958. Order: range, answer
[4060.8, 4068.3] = 17.7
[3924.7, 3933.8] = 7.64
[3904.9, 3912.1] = 14.4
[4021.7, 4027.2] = 19.5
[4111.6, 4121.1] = 19.1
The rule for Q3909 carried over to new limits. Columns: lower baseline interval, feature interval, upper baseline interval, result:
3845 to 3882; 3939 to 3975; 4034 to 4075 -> 8.8 Ang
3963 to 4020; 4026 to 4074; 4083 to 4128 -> -4.6 Ang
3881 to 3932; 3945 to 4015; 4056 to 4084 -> 2.1 Ang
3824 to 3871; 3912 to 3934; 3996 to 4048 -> 3.9 Ang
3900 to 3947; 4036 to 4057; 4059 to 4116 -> -3.1 Ang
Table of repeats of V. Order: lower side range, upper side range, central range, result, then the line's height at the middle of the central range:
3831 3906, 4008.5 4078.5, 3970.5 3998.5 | 1.6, 16.1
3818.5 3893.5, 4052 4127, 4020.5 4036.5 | -2.9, 16.4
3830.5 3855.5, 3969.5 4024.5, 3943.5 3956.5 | 1.2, 14.4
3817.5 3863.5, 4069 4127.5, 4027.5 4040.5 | -2.1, 16.5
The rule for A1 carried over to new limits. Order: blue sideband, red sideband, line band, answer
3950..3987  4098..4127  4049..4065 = -2.94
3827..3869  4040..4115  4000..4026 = -4.81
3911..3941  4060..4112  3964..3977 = 4.62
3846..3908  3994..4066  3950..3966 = 2.77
